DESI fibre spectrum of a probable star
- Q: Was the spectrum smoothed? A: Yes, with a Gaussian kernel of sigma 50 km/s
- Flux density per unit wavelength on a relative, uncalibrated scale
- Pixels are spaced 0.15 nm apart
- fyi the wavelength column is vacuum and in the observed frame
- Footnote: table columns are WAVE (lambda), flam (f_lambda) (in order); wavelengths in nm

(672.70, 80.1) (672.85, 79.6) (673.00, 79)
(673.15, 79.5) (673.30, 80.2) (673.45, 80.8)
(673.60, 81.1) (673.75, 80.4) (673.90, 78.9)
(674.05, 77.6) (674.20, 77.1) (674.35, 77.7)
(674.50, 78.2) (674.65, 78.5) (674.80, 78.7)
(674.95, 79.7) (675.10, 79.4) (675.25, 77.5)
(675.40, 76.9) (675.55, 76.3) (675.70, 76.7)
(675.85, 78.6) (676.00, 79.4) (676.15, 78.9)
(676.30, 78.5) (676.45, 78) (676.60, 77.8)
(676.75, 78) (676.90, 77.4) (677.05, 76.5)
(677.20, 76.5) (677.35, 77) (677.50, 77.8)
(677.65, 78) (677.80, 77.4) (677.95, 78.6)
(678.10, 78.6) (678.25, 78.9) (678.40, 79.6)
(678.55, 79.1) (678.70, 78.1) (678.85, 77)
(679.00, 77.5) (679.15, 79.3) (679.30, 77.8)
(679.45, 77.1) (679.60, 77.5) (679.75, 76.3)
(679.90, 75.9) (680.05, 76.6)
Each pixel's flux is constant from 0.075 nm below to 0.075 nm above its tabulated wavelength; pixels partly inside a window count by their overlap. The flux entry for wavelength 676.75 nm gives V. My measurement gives 78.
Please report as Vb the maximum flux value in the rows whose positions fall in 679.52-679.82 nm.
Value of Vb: 77.5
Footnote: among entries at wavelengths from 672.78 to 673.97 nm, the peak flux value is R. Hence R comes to 81.1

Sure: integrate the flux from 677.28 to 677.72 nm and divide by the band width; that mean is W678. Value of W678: 77.6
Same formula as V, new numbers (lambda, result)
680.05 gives 76.6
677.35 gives 77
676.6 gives 77.8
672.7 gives 80.1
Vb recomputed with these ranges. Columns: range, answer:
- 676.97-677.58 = 77.8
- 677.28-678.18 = 78.6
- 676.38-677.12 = 78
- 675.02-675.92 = 79.4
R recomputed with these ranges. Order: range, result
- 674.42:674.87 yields 78.7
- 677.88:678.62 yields 79.6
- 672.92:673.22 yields 79.5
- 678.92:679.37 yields 79.3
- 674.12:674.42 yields 77.7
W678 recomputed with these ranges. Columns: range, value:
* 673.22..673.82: 80.6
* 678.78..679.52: 77.7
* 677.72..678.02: 78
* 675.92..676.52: 78.7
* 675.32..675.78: 76.7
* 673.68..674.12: 79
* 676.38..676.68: 77.9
